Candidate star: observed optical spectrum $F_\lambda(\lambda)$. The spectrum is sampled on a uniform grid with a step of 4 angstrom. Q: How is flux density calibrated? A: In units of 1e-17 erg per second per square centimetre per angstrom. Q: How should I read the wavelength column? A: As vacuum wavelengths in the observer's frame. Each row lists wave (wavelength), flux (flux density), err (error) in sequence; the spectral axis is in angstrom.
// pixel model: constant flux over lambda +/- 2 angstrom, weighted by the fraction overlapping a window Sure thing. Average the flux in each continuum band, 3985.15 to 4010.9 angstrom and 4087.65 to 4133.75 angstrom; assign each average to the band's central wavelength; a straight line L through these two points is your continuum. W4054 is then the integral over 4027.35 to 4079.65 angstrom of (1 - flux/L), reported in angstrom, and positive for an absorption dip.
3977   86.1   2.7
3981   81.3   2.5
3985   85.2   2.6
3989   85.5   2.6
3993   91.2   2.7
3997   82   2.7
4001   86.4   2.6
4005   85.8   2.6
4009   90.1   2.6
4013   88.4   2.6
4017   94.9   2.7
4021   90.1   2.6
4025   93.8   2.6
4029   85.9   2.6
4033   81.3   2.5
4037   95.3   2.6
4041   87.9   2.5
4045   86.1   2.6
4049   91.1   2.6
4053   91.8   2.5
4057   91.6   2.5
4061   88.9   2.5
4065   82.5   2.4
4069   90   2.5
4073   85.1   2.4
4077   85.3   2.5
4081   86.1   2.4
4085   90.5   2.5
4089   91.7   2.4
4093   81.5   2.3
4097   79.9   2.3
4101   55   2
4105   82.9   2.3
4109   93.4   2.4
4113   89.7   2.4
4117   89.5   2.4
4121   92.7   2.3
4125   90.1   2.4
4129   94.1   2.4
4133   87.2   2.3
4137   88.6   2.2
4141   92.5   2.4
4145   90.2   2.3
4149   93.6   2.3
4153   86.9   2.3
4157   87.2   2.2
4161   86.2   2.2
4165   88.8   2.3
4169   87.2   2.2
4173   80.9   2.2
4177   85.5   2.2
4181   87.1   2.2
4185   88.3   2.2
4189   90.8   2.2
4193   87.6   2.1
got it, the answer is -1.1 angstrom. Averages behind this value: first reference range 86.7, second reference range 85.5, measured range 87.9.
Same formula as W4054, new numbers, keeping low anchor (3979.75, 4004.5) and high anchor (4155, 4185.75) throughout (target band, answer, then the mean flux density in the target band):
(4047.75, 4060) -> -0.8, 91.3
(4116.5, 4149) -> -1.8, 90.8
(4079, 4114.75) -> 1.1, 83.4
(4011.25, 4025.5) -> -1.0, 91.6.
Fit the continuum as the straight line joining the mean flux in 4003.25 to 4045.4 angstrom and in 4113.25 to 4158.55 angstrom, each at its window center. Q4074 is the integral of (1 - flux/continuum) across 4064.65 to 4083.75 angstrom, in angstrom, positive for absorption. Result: 0.7 angstrom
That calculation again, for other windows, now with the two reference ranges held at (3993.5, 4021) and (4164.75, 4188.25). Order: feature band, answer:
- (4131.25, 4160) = -0.9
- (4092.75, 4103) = 2.0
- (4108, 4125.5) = -0.8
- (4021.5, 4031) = -0.2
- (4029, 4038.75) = 0.0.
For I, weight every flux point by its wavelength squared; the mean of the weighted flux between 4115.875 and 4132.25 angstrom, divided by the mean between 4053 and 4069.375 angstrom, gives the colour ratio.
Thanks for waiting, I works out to 1.06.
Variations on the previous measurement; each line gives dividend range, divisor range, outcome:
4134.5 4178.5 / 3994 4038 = 1.07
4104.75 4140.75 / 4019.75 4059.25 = 1.05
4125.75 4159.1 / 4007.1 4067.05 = 1.06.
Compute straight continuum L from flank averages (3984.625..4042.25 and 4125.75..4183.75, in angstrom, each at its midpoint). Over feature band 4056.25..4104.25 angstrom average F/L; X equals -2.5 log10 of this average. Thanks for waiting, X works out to 0.057 mag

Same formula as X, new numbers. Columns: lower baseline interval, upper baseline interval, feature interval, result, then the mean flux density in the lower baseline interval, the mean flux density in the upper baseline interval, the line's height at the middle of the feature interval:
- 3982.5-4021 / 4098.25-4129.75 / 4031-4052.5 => -0.02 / 87.8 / 85.5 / 86.9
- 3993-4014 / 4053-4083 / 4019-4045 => -0.02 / 86.9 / 87.4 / 87.1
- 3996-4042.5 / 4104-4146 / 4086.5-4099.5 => 0.08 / 88.6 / 90.3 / 89.8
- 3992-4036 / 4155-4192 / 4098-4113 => 0.11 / 88.3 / 86.9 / 87.5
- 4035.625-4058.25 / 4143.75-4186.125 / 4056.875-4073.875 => 0.03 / 90.5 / 87.4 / 90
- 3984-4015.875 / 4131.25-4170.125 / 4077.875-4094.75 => 0.01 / 87.1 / 88.9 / 88.1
